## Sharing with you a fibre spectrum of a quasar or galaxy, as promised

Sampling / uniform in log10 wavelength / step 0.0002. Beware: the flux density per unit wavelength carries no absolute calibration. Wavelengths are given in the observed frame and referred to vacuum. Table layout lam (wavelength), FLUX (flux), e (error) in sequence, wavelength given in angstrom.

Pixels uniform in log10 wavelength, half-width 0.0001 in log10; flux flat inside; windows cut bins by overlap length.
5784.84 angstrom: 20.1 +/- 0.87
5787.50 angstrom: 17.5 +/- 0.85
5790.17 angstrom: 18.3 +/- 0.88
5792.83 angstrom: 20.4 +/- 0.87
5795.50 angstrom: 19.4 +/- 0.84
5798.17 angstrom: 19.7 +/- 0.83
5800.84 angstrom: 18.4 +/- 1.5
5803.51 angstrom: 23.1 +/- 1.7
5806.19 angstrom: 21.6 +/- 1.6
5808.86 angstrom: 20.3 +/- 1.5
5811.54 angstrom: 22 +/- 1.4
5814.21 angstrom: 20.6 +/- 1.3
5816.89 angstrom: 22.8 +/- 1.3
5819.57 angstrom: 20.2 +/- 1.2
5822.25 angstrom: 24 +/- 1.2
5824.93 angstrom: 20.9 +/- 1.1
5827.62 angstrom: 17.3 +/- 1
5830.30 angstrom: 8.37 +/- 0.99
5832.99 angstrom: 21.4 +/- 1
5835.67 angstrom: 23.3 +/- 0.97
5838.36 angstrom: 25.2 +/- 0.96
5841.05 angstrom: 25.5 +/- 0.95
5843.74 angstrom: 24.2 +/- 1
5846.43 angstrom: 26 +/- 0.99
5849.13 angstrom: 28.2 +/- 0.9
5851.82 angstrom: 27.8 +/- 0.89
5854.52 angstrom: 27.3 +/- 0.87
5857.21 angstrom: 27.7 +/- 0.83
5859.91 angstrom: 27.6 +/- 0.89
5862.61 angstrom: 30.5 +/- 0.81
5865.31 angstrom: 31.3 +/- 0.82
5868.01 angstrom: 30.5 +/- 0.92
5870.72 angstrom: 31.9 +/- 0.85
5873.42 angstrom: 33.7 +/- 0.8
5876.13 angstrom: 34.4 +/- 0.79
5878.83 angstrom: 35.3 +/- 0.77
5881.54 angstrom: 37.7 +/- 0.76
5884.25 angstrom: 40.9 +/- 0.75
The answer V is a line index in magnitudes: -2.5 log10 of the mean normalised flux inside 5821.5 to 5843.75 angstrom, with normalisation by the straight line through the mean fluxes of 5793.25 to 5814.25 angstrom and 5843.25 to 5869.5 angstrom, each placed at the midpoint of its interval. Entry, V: 0.19 mag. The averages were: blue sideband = 20.6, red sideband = 28.3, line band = 20.9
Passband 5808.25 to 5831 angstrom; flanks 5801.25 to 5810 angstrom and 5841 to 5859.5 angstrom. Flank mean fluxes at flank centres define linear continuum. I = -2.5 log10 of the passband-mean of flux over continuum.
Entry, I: 0.154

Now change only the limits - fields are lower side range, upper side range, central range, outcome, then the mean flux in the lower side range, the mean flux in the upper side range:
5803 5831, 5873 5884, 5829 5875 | 0.112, 20.3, 36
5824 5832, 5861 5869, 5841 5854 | -0.131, 15.5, 30.7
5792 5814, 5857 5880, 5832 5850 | 0.093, 20.6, 31.6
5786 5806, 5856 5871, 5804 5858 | 0.101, 19.7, 29.8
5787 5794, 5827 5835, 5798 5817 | -0.186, 18.8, 16.2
